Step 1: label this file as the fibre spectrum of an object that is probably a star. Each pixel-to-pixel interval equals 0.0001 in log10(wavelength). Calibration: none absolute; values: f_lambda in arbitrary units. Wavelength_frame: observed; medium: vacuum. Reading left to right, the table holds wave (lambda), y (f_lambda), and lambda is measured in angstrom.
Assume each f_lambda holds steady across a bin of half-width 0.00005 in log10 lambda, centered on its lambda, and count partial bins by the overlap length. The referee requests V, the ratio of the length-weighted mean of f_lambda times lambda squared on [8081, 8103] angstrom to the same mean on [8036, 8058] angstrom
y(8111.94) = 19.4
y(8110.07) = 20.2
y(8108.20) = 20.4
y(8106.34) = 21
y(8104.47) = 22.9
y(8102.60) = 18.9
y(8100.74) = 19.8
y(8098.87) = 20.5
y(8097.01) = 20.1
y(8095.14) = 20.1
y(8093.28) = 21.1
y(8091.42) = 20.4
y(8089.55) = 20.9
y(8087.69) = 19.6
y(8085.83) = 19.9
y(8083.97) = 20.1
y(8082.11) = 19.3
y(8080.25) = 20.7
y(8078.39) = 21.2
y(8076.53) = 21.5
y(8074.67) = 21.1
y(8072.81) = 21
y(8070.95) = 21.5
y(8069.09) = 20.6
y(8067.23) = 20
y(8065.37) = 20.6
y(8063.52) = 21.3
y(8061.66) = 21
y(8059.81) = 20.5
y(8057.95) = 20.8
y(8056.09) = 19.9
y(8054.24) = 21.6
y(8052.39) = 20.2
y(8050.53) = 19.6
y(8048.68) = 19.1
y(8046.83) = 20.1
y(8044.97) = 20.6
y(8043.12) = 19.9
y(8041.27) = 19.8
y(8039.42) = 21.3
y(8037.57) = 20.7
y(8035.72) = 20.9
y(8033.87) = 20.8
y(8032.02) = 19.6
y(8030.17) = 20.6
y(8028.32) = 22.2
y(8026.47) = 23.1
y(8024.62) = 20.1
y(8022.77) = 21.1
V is 1.0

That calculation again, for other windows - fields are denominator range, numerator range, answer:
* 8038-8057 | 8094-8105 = 1.02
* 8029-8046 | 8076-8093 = 1.01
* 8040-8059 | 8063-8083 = 1.04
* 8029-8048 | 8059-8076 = 1.03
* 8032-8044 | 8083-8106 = 1.01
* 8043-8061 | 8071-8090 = 1.02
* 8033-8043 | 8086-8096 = 1.00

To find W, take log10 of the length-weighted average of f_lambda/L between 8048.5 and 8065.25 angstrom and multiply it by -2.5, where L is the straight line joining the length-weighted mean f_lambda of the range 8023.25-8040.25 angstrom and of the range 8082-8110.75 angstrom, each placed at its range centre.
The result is 0.01 mag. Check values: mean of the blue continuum 21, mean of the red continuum 20.4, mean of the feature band 20.5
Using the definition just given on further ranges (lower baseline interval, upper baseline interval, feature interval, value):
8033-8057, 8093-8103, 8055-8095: -0.02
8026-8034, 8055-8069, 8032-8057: 0.03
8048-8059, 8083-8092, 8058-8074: -0.03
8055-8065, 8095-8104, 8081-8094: 0.00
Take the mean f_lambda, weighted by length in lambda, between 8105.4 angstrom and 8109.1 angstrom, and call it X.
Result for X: 20.7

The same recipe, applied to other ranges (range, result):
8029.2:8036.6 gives 20.5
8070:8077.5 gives 21.3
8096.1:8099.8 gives 20.3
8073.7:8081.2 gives 21.1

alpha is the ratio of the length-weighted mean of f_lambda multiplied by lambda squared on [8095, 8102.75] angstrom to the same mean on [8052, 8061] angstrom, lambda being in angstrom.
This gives 0.98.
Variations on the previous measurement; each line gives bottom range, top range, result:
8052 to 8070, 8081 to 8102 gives 0.98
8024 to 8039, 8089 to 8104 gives 0.98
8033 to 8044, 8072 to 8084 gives 1.02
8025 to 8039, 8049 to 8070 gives 0.98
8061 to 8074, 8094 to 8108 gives 0.99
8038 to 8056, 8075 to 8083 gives 1.03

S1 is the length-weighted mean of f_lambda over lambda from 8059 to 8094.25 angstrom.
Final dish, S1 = 20.7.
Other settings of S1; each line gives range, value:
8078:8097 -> 20.3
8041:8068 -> 20.4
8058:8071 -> 20.7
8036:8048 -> 20.4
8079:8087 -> 20.1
